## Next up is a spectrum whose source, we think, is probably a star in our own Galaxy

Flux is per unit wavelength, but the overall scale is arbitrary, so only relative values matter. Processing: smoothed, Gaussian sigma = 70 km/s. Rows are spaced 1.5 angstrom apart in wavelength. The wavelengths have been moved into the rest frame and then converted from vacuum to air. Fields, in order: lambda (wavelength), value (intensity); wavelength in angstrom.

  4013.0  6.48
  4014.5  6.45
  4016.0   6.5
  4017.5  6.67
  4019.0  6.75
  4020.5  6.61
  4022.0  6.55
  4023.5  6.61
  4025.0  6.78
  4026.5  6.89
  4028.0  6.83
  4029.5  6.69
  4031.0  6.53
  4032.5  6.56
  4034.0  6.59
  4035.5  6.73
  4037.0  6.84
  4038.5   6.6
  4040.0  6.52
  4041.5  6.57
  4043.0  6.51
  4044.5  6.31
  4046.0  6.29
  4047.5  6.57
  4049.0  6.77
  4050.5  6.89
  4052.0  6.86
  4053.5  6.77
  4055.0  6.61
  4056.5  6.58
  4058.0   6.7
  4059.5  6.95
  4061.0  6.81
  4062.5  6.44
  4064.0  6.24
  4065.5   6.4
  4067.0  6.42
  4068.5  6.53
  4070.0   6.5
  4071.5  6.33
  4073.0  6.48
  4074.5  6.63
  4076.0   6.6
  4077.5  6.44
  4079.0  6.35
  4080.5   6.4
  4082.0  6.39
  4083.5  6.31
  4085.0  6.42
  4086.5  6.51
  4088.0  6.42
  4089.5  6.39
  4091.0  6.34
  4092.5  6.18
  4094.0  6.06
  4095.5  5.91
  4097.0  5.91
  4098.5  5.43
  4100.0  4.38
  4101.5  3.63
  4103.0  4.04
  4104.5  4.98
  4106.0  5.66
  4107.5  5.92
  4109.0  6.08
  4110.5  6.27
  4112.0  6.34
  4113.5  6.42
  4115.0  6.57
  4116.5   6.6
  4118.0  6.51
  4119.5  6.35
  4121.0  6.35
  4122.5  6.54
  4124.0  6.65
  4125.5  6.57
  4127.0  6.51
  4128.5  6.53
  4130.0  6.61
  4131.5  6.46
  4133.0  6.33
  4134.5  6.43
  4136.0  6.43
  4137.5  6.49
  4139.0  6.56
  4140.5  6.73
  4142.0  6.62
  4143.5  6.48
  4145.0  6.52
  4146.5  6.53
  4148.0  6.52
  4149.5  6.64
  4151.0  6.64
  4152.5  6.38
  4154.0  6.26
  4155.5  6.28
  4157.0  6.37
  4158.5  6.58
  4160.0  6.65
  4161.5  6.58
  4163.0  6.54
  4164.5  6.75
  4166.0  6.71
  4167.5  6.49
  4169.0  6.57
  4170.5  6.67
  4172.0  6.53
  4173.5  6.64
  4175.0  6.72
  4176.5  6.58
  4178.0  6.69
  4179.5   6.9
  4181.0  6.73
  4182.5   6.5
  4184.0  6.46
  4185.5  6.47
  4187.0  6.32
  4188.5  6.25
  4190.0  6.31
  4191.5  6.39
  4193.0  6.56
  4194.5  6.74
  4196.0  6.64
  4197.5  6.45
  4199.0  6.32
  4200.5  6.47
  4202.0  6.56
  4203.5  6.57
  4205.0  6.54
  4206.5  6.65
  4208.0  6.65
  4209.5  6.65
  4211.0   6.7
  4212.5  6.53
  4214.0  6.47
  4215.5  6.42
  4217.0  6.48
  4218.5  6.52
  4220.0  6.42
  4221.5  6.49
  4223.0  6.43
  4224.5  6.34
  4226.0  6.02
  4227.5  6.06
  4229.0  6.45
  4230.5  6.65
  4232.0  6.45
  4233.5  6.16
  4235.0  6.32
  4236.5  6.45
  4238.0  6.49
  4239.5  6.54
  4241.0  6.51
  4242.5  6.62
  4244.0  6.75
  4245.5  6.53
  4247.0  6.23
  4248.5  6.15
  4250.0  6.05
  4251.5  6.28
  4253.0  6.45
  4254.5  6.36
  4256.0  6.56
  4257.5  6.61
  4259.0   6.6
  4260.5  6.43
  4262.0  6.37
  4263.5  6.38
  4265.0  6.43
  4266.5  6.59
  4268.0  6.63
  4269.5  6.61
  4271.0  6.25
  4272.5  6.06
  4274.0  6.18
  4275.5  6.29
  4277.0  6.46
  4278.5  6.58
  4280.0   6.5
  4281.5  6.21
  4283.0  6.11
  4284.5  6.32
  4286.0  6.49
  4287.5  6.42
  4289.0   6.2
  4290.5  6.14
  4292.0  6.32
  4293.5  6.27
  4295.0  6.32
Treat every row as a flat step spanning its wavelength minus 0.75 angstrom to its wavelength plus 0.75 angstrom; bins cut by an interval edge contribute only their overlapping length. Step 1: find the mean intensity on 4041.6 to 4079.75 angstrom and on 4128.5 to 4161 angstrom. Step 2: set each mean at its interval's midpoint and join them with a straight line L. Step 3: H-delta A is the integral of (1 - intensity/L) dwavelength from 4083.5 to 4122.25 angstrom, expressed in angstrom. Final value 3.6 angstrom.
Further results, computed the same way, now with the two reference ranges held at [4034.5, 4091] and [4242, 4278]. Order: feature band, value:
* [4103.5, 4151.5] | 0.81 angstrom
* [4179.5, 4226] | -0.37 angstrom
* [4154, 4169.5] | -0.15 angstrom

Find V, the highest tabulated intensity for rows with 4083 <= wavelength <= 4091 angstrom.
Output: 6.51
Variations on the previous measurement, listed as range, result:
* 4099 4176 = 6.75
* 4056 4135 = 6.95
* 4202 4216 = 6.7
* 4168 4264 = 6.9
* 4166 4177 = 6.72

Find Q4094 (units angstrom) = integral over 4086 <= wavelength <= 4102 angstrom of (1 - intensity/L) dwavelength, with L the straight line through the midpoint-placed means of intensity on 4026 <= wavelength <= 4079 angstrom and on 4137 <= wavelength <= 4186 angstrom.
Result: 2.0 angstrom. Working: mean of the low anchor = 6.59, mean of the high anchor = 6.57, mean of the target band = 5.76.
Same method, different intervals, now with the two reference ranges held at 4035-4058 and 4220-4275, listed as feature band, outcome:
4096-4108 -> 2.9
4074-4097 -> 0.9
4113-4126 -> 0.1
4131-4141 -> 0.1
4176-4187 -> -0.2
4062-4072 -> 0.3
